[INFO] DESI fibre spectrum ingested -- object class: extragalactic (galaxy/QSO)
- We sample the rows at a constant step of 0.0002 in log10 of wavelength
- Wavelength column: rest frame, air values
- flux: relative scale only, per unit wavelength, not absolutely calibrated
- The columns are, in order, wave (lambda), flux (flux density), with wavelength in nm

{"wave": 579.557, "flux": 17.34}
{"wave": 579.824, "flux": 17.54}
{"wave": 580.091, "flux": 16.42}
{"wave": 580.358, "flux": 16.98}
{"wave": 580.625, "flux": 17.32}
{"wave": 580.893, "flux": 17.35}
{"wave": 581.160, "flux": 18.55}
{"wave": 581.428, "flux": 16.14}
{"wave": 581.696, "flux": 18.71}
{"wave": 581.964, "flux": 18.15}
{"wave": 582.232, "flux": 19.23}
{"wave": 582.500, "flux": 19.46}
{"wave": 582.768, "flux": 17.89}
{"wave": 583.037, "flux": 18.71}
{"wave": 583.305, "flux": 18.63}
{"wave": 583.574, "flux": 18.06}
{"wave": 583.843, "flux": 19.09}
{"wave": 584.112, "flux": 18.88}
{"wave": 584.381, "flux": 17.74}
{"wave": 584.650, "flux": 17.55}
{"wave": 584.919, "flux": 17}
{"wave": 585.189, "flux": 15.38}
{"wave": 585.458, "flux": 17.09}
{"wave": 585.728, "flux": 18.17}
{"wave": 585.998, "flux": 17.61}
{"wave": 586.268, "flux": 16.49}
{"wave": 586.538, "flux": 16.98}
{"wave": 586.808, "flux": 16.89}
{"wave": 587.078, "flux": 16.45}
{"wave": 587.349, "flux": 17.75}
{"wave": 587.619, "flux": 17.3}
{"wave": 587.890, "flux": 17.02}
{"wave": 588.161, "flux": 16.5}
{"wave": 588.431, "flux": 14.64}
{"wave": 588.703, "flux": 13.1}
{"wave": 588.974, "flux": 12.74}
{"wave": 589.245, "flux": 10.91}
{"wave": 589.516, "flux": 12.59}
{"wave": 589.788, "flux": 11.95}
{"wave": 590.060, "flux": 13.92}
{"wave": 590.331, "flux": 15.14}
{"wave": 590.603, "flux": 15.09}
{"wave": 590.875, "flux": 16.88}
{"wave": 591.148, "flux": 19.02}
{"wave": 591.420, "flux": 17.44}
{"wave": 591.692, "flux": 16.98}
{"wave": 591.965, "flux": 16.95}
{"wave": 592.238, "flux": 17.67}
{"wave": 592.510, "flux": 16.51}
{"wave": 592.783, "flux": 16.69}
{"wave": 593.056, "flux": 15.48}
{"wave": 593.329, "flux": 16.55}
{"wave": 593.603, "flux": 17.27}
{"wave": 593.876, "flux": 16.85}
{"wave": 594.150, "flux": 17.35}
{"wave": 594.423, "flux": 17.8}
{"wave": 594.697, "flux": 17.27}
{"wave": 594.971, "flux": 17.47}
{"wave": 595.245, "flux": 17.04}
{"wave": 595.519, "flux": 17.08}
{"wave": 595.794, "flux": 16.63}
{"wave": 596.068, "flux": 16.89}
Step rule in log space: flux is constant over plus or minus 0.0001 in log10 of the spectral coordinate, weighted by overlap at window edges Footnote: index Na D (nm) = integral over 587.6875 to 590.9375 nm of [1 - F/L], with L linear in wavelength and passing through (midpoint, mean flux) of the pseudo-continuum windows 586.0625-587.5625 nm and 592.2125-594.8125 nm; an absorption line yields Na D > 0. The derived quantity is 0.525 nm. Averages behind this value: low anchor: 17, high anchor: 16.9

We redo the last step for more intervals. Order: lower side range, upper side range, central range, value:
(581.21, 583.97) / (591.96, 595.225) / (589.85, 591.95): 0.13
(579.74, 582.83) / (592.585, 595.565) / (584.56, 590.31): 0.60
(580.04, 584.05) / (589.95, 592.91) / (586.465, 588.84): 0.13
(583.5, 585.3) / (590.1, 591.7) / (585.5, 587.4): 0.02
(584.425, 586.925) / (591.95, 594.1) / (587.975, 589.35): 0.26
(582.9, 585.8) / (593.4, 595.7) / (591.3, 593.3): 0.07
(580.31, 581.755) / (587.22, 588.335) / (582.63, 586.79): -0.10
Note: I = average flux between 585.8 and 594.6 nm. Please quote 16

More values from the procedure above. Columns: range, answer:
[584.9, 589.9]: 15.6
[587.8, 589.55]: 13.9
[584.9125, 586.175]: 17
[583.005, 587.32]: 17.5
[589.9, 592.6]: 16.5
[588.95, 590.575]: 13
